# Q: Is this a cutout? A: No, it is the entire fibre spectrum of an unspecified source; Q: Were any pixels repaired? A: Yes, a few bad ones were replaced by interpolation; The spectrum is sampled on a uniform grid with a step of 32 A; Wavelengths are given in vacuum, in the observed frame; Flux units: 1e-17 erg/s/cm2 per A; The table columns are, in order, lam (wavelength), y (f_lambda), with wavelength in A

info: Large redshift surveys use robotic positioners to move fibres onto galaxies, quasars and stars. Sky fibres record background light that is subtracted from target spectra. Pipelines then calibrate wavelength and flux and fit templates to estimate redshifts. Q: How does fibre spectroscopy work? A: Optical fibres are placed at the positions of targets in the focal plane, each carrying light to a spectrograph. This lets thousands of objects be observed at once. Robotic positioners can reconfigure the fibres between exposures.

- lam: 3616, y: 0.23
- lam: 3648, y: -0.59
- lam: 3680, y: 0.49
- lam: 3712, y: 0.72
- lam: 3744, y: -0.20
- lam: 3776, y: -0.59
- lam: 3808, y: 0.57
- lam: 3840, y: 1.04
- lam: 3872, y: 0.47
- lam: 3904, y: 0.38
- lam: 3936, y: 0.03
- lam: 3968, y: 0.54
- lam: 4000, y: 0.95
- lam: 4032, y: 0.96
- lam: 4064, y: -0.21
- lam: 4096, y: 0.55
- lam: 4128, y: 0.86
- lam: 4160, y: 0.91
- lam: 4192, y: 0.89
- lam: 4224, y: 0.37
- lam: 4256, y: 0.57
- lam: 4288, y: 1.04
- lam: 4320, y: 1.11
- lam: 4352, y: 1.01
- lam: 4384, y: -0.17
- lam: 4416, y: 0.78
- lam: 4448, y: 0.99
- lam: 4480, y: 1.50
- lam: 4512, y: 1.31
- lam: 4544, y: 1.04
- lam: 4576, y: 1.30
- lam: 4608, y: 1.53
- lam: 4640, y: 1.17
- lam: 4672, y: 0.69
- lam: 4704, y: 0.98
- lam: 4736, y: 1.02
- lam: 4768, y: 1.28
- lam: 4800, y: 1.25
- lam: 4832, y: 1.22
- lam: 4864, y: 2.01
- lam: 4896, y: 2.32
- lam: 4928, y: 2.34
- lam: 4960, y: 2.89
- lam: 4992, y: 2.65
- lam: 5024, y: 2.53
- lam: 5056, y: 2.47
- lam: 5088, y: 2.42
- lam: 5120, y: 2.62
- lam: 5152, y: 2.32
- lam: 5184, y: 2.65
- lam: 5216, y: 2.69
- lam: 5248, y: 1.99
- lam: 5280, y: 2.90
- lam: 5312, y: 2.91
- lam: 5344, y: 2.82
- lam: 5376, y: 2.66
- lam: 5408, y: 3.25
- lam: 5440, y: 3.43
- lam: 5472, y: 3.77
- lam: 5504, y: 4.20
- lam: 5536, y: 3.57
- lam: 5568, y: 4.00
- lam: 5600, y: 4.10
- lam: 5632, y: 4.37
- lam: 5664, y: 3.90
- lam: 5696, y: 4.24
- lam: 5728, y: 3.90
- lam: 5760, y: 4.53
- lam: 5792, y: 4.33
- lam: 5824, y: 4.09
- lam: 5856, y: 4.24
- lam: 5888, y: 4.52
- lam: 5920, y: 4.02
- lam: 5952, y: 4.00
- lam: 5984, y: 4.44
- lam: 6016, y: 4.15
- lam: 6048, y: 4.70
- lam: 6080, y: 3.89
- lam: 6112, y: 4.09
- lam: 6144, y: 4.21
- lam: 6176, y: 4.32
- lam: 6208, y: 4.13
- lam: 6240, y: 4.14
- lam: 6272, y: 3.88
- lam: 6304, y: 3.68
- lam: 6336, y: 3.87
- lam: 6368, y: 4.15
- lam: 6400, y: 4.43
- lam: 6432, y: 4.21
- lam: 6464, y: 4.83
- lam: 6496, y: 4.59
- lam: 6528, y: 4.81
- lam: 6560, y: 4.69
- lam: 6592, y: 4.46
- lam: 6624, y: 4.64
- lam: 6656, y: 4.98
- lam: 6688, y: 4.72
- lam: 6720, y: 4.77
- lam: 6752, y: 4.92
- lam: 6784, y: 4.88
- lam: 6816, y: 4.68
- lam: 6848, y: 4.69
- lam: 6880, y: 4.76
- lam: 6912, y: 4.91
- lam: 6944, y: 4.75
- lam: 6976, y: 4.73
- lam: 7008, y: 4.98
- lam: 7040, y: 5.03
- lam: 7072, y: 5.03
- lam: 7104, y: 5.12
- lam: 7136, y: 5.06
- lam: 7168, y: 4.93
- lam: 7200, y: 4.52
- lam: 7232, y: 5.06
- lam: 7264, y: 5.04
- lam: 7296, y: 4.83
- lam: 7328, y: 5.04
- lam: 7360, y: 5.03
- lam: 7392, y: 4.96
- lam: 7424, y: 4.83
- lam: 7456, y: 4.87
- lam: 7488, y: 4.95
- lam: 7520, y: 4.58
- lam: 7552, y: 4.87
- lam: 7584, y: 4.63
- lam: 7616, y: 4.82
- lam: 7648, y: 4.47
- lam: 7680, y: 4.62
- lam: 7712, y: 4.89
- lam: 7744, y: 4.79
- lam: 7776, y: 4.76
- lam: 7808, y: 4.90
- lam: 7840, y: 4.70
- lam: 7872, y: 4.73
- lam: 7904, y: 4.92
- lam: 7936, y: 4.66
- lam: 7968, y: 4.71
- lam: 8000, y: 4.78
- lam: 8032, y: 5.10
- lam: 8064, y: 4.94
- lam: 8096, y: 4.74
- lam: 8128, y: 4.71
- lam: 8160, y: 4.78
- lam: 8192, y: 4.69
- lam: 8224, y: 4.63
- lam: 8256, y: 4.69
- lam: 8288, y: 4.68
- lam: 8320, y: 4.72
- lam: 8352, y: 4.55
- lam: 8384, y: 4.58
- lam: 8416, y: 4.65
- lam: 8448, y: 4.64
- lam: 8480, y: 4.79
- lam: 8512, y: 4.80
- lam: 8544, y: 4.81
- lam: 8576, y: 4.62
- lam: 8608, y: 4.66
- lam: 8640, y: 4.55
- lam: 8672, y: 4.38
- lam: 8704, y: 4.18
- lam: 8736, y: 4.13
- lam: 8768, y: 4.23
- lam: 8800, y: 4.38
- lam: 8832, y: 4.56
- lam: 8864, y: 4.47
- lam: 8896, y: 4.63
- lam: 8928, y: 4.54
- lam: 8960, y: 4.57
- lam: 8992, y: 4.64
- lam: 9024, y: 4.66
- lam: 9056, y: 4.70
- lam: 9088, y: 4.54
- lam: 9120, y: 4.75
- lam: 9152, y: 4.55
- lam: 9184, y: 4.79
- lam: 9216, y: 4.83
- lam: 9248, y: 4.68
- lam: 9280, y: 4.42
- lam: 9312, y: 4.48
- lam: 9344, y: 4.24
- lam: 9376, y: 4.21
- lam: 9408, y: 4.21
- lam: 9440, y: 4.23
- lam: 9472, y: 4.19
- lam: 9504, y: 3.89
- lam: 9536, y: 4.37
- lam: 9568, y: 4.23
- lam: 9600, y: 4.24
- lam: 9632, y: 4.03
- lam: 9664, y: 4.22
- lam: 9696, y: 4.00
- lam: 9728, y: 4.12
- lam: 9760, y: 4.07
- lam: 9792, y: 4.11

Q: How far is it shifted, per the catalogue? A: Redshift 0.220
